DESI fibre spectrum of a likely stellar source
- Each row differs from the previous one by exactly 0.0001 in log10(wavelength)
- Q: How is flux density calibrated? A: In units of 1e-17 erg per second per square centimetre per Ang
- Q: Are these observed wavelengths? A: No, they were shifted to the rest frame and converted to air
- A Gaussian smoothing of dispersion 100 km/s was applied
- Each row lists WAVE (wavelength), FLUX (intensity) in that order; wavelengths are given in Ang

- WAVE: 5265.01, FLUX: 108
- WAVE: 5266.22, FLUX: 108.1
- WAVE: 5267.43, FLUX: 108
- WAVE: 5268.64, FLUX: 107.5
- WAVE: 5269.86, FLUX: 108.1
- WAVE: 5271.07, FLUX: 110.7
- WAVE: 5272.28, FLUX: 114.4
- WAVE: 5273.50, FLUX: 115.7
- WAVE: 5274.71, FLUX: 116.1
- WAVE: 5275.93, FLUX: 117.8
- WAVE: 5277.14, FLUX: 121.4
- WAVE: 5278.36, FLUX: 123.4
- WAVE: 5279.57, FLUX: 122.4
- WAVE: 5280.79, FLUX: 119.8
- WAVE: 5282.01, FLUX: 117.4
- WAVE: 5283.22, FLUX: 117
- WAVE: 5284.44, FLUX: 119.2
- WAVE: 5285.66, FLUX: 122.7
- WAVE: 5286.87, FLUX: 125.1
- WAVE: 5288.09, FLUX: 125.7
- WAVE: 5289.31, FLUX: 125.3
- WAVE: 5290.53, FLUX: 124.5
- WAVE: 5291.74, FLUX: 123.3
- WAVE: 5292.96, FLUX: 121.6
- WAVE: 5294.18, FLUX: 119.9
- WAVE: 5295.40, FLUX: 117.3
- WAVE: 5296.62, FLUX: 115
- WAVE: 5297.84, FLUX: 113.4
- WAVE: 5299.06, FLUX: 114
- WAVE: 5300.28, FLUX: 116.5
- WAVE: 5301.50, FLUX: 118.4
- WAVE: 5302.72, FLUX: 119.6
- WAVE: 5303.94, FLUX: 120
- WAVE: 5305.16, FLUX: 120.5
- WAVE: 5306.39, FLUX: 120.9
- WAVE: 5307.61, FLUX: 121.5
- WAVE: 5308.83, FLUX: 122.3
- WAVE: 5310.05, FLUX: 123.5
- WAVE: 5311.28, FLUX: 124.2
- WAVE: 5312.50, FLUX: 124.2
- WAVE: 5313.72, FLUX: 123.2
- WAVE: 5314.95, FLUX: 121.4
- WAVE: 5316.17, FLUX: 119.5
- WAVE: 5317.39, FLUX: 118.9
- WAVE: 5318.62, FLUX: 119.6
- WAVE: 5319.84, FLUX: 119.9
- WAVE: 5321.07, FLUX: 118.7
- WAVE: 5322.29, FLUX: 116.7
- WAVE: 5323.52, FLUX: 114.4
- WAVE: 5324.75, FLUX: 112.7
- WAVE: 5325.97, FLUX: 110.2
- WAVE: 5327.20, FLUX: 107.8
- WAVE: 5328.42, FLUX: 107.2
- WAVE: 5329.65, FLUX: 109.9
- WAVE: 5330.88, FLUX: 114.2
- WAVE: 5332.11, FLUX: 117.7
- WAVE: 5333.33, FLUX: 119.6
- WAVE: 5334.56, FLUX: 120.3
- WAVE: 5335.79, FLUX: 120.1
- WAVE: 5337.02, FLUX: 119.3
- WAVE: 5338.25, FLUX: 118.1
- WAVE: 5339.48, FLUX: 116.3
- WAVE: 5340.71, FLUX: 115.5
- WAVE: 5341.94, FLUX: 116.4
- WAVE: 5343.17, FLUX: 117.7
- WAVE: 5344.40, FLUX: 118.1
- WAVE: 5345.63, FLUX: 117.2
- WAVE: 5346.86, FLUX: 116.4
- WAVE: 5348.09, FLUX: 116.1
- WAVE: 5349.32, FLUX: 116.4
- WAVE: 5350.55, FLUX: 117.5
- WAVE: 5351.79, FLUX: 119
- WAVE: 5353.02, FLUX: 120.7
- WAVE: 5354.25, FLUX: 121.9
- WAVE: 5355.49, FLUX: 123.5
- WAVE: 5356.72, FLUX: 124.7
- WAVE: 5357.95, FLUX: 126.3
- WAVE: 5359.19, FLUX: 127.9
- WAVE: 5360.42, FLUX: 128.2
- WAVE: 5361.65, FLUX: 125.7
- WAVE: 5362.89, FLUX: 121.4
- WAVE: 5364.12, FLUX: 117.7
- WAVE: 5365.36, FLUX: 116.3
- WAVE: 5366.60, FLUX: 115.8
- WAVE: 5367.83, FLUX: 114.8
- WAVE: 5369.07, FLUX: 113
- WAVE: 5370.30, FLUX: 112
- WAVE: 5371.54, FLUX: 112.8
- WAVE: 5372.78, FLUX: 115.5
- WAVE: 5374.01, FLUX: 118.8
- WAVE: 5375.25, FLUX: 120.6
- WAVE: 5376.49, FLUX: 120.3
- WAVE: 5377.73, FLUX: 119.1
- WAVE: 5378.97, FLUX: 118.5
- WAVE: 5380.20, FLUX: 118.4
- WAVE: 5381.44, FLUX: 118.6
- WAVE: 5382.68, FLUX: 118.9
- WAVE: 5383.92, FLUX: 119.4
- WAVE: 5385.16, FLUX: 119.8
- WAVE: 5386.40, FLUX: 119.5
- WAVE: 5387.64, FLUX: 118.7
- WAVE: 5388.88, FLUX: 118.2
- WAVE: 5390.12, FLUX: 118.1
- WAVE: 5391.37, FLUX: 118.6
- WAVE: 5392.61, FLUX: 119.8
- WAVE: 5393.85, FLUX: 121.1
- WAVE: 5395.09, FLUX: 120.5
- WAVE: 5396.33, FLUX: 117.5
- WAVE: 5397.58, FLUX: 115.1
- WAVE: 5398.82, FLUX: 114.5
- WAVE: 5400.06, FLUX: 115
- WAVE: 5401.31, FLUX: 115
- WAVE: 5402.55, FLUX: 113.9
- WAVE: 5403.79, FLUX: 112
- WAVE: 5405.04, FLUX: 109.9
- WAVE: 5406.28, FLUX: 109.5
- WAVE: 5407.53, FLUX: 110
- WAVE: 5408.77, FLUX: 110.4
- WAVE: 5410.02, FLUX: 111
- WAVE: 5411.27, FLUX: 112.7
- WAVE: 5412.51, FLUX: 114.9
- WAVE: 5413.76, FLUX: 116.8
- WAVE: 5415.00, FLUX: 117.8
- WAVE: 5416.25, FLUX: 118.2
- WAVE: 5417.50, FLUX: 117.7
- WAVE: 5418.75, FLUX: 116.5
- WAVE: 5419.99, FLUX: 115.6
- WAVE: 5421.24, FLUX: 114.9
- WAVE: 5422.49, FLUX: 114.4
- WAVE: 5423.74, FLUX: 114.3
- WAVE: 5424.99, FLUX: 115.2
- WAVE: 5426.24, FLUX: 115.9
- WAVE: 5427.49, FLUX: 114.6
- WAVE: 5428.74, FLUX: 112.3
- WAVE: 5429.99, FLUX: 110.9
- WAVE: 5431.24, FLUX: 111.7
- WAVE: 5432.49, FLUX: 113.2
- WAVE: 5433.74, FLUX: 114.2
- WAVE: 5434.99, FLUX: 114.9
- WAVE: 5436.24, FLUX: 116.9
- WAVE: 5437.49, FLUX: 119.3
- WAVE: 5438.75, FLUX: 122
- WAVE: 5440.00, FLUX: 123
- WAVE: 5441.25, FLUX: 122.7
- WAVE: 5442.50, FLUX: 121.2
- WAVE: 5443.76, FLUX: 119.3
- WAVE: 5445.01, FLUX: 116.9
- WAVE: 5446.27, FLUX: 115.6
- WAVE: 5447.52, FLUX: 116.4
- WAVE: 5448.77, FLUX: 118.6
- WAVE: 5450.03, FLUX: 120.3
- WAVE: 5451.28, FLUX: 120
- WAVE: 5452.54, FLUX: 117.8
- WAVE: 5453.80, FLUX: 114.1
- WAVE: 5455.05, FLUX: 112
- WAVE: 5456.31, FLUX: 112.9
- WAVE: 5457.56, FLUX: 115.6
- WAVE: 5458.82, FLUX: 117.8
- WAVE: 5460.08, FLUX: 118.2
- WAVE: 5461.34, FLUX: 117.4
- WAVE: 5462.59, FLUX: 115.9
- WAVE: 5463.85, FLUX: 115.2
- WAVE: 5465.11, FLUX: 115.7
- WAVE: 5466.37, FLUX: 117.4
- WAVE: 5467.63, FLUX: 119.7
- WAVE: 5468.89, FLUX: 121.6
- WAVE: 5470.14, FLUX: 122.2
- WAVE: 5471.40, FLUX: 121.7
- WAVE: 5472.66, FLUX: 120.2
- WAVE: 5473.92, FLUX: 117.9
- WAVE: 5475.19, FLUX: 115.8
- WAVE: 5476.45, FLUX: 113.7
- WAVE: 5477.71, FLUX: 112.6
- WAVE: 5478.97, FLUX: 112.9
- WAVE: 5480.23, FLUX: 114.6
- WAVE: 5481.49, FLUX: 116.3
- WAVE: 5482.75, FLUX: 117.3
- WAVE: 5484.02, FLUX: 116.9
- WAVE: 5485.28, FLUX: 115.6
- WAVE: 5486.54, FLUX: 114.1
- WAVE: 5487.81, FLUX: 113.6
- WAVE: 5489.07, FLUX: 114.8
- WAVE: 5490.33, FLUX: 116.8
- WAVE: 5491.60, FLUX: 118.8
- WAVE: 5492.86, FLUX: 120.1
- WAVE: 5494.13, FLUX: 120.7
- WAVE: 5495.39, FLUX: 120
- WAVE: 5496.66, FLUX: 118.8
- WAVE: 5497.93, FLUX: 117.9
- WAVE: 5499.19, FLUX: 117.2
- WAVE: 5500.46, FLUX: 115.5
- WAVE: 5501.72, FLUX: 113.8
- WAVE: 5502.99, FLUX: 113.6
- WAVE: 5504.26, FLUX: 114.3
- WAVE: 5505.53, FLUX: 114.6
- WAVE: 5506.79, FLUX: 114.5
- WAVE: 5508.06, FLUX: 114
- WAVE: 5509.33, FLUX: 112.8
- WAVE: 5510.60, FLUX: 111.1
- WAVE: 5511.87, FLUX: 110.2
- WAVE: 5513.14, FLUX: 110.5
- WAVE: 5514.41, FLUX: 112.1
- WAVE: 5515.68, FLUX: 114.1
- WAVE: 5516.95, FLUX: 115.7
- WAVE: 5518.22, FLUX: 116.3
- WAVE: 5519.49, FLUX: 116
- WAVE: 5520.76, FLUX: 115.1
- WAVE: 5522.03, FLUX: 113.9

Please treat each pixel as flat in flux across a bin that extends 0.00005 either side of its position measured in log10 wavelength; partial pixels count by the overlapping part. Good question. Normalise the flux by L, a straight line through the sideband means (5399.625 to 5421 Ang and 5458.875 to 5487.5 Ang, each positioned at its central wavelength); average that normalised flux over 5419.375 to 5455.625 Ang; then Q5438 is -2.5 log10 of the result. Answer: -0.01 mag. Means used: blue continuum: 114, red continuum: 117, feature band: 116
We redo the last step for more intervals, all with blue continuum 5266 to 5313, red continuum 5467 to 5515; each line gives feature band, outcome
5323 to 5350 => 0.023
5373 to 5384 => -0.014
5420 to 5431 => 0.027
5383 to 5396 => -0.018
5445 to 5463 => -0.001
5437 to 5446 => -0.033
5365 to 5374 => 0.028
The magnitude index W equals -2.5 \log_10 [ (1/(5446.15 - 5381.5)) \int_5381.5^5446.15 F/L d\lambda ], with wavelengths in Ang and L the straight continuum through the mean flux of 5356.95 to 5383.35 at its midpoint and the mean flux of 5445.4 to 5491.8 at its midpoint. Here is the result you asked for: 0.02 mag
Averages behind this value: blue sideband 119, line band 116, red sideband 117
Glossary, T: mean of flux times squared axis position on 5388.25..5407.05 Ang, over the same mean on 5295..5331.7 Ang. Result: 1.02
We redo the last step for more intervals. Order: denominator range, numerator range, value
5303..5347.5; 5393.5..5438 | 1.01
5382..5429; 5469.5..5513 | 1.03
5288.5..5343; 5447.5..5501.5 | 1.05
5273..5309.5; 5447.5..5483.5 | 1.04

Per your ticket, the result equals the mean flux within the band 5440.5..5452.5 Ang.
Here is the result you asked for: 119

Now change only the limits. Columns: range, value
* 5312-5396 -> 118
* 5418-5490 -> 117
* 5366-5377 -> 116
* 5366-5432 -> 116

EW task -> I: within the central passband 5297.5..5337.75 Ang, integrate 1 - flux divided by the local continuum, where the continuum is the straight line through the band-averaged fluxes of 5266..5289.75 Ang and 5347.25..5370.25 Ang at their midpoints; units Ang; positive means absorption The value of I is 0.3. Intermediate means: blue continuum 117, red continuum 120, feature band 118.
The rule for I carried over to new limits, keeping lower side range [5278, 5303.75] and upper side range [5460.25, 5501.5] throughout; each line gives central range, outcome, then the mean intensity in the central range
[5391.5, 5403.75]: 0.2 Ang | 117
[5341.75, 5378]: 0.0 Ang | 119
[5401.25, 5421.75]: 0.7 Ang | 114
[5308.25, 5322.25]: -0.2 Ang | 121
